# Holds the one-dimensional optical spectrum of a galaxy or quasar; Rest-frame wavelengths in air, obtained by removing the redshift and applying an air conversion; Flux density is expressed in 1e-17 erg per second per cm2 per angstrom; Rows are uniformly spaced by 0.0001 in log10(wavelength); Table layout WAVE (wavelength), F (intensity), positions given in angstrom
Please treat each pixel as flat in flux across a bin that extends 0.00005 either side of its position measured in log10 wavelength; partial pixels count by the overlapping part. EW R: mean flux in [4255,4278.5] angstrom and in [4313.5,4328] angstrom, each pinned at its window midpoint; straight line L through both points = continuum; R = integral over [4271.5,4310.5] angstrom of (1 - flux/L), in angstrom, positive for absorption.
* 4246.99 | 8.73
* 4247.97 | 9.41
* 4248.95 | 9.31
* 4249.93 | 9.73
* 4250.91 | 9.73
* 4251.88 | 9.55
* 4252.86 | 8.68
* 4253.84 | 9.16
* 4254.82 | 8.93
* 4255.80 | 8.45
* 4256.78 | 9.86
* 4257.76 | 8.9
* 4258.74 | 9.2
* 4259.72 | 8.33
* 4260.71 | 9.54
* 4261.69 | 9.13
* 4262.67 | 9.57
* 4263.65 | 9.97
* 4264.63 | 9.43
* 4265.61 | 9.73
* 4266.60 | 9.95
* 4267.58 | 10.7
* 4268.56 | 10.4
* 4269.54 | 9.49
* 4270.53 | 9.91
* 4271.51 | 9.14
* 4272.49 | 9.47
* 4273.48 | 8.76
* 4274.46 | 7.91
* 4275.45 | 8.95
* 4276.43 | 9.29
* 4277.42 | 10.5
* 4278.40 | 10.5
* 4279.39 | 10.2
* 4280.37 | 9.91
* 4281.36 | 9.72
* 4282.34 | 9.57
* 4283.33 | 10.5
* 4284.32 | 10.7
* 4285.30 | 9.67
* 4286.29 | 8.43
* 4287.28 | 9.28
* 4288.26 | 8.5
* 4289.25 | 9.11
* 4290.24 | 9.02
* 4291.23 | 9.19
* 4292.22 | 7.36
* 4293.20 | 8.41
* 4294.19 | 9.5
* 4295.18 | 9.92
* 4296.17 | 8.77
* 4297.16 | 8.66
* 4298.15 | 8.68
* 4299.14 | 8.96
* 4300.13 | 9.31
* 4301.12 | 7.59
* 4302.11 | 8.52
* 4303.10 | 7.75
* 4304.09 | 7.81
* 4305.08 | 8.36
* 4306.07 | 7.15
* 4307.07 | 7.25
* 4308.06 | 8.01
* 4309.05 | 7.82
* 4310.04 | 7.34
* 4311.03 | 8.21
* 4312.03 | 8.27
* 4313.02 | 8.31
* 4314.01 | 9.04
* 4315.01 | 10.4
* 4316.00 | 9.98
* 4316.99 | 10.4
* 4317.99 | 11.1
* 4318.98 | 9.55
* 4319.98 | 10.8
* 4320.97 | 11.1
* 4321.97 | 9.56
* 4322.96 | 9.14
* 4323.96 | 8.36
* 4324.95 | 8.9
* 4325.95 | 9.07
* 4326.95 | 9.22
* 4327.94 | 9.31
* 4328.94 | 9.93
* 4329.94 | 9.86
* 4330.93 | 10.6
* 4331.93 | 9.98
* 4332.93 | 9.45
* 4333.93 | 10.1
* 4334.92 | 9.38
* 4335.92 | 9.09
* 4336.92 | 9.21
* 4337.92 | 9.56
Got 2.8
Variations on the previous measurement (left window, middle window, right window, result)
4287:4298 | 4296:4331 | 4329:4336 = 1.6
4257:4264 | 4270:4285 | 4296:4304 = -1.3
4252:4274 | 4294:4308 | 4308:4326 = 1.3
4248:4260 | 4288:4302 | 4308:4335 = 0.8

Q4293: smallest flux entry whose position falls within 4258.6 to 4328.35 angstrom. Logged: 7.15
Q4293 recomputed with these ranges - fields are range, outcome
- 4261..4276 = 7.91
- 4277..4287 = 8.43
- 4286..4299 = 7.36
